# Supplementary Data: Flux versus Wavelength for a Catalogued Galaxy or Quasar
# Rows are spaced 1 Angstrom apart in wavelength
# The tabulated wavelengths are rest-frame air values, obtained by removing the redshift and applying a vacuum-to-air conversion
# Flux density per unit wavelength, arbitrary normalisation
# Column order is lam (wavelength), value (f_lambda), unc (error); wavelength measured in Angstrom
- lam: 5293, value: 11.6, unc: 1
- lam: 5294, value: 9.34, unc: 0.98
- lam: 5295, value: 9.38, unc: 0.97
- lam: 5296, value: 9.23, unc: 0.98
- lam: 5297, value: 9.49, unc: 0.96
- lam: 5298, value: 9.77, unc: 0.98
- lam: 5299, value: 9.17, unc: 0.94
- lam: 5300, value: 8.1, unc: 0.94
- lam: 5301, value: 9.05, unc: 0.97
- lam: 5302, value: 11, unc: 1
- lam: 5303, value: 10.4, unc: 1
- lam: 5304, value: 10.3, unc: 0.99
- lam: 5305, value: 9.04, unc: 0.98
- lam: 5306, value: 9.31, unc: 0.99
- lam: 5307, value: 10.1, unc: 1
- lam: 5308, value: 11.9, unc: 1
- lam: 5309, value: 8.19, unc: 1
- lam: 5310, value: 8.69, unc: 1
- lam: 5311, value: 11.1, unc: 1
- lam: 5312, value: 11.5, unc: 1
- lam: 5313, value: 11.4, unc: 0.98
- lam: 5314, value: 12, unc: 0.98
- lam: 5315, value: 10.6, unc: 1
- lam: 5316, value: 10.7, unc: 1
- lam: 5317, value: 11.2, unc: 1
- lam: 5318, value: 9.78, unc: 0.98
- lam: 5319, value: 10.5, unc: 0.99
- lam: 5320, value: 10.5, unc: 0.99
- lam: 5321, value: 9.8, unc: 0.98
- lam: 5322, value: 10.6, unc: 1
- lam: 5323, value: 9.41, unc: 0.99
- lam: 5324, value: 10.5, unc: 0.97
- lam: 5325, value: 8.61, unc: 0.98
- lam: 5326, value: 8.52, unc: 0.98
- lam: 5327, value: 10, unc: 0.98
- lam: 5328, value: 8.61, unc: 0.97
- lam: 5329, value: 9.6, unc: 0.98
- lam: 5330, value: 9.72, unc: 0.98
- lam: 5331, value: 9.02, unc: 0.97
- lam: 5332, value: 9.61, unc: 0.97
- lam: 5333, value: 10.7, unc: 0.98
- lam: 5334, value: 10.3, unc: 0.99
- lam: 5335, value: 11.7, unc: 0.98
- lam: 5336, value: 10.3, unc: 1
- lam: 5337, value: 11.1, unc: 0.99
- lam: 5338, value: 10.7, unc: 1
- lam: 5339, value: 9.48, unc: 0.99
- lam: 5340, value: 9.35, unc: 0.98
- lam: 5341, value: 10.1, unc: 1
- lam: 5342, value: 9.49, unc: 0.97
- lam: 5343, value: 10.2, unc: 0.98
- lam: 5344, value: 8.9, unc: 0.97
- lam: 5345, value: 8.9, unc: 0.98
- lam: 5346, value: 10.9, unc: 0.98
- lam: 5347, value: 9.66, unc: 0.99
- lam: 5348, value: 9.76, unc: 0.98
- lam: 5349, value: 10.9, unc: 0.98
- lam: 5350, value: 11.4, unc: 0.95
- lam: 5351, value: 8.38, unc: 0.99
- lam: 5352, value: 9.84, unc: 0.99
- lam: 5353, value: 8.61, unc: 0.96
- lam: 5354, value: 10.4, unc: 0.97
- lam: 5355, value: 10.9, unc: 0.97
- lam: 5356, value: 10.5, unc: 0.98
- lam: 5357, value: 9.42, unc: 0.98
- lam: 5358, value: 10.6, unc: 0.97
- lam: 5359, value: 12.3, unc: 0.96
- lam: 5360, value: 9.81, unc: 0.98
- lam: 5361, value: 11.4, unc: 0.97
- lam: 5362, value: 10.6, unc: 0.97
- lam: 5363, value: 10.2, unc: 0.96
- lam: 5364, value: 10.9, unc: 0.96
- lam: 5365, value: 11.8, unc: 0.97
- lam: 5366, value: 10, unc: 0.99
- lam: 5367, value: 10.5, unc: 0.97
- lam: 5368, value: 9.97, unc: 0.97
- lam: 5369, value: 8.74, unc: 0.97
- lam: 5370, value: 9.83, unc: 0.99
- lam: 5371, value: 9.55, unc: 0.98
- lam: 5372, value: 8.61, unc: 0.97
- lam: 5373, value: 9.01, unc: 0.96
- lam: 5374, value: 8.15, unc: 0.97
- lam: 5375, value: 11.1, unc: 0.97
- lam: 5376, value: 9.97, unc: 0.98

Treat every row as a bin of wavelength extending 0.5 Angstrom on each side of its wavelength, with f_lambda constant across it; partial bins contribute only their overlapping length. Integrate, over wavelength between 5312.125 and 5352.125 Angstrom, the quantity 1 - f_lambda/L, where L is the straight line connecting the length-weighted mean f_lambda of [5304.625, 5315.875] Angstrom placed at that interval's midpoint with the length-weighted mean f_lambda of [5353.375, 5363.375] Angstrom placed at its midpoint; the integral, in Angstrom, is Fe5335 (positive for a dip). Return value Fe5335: 1.5 Angstrom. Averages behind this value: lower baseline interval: 10.4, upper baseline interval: 10.6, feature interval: 10.1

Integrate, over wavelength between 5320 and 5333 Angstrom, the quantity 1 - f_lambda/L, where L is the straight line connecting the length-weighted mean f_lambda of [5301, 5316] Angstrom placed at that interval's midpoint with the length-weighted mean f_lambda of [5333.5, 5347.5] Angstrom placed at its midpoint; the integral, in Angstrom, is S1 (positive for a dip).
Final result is 0.8 Angstrom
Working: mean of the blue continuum 10.4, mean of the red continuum 10.1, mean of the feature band 9.58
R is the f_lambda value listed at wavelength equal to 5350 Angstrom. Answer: 11.4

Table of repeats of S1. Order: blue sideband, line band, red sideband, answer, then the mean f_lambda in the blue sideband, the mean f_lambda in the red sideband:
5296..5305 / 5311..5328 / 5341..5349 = -1.13 Angstrom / 9.6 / 9.79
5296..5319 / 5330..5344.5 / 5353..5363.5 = 0.41 Angstrom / 10.1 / 10.5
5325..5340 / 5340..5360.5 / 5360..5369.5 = 0.31 Angstrom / 9.89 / 10.4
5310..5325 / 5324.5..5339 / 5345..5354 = 0.53 Angstrom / 10.5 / 9.9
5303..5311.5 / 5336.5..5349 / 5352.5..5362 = 0.43 Angstrom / 9.86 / 10.4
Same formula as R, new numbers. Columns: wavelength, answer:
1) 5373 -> 9.01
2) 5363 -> 10.2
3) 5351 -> 8.38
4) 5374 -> 8.15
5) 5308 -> 11.9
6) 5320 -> 10.5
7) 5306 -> 9.31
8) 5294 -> 9.34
